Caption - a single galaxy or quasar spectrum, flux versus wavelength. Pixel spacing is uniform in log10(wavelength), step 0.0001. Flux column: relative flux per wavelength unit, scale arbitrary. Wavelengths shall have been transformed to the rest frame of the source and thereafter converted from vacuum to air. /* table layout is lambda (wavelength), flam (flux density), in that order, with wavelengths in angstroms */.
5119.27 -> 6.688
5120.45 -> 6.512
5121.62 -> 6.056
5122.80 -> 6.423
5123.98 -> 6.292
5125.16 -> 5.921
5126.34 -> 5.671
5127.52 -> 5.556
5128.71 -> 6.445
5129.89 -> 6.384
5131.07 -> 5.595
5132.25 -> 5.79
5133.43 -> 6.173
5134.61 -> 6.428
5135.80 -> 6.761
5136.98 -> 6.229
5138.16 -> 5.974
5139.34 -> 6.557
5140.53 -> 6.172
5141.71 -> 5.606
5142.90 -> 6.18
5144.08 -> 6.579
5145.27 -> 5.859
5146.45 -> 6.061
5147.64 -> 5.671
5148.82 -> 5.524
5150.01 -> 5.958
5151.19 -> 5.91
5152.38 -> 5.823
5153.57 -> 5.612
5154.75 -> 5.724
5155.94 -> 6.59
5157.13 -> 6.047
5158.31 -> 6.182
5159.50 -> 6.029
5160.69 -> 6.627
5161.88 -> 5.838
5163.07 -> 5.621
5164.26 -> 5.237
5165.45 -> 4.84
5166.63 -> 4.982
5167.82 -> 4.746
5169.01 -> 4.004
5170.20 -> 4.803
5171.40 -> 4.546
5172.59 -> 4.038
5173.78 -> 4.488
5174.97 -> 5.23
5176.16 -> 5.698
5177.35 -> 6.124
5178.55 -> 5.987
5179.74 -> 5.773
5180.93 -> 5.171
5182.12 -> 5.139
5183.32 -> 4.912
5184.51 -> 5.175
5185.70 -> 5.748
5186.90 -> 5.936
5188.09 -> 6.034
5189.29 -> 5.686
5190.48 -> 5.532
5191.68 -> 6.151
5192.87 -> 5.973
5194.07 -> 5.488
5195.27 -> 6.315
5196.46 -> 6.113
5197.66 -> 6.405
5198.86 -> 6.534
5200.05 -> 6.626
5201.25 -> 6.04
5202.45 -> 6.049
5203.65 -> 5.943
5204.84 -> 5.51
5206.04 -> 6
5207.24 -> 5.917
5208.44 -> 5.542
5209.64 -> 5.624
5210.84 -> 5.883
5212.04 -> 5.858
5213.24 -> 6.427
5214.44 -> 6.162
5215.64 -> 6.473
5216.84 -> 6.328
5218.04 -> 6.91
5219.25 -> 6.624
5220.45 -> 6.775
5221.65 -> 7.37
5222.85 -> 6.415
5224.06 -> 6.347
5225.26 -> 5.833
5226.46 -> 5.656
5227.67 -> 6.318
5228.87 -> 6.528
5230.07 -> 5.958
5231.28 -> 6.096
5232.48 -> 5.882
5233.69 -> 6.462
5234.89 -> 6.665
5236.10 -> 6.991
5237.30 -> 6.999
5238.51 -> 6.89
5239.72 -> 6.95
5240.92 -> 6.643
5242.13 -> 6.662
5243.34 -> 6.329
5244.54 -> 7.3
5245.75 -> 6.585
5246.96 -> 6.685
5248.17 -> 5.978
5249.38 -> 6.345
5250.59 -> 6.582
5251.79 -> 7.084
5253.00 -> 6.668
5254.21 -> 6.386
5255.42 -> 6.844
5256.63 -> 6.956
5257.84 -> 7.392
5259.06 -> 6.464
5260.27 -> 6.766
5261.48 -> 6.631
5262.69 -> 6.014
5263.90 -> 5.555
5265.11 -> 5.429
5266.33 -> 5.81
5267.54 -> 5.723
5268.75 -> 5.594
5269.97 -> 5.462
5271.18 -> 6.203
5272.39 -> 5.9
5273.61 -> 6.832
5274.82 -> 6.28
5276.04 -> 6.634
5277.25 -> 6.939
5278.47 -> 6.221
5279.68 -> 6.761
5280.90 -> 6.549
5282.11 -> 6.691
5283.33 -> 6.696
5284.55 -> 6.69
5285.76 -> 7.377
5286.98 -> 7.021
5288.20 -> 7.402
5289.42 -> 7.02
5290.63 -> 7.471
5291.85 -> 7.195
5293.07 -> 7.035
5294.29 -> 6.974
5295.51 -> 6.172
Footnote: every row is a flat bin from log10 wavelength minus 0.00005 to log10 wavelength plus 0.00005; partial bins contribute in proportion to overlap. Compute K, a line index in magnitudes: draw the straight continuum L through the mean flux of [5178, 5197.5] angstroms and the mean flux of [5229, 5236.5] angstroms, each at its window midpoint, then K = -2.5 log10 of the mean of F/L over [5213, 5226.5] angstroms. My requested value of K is -0.06 mag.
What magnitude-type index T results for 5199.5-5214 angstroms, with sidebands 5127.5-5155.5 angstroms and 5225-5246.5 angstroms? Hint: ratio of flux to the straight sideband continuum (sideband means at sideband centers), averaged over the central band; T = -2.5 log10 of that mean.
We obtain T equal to 0.07 mag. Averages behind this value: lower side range 6.03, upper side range 6.5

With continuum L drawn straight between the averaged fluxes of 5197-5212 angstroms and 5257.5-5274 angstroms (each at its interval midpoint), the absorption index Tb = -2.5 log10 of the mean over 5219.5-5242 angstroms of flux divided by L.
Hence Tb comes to -0.08 mag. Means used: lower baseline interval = 6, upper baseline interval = 6.09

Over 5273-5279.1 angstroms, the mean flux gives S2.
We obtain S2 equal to 6.58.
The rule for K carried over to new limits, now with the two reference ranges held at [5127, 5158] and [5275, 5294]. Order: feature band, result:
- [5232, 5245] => -0.01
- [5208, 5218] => 0.07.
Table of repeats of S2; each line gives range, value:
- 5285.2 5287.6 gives 7.18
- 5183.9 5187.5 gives 5.63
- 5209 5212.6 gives 5.78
